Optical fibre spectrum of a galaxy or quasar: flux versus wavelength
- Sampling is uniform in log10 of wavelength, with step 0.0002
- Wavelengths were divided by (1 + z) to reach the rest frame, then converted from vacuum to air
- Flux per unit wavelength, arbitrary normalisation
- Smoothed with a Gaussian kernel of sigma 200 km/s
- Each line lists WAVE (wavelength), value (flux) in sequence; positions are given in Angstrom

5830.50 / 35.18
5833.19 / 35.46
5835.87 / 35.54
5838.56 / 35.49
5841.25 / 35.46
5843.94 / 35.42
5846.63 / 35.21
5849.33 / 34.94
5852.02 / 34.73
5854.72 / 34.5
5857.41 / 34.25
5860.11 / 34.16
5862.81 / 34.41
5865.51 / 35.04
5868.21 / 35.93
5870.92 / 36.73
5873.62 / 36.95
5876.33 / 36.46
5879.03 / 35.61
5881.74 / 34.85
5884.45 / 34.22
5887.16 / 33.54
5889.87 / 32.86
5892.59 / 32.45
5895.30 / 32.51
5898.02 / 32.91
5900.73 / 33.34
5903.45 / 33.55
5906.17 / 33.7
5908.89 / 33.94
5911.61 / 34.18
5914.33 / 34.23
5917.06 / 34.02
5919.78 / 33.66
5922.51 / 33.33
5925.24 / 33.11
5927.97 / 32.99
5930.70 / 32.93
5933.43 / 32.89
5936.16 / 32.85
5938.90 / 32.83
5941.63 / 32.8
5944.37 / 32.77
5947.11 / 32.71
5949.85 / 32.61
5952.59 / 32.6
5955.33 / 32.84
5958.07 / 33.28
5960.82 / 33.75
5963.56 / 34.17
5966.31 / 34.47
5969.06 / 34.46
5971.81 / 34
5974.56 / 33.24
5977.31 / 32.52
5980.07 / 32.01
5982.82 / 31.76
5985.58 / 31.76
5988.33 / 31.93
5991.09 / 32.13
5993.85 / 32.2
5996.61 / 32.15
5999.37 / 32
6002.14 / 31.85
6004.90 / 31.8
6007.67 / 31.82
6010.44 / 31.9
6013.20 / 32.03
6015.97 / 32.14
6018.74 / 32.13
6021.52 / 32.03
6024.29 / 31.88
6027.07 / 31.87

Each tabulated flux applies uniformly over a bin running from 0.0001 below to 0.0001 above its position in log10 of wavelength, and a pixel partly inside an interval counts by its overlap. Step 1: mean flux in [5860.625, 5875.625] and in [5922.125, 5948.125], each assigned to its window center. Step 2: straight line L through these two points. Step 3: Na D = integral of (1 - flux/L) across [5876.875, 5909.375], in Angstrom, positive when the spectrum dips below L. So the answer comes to 0.9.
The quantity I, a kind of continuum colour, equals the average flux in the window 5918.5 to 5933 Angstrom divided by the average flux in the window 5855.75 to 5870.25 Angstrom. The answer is 1.0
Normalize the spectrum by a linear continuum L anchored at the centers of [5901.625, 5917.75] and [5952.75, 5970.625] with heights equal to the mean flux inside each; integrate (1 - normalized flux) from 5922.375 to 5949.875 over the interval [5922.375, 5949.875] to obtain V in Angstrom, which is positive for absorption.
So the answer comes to 0.76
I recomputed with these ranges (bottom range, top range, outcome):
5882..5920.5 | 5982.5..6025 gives 0.95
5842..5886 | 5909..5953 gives 0.94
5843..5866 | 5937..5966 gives 0.95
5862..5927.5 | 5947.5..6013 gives 0.95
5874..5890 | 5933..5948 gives 0.94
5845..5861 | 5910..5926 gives 0.97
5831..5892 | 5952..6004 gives 0.94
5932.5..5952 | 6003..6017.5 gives 0.98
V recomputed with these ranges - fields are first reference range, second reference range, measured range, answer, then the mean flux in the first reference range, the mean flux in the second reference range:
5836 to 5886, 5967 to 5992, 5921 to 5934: 0.3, 35.2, 32.7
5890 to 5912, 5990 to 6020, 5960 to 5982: -0.7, 33.3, 32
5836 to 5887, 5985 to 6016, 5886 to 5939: 1.1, 35.2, 32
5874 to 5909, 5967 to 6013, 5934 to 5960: 0.2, 33.9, 32.4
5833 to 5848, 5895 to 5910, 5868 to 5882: -0.8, 35.4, 33.4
